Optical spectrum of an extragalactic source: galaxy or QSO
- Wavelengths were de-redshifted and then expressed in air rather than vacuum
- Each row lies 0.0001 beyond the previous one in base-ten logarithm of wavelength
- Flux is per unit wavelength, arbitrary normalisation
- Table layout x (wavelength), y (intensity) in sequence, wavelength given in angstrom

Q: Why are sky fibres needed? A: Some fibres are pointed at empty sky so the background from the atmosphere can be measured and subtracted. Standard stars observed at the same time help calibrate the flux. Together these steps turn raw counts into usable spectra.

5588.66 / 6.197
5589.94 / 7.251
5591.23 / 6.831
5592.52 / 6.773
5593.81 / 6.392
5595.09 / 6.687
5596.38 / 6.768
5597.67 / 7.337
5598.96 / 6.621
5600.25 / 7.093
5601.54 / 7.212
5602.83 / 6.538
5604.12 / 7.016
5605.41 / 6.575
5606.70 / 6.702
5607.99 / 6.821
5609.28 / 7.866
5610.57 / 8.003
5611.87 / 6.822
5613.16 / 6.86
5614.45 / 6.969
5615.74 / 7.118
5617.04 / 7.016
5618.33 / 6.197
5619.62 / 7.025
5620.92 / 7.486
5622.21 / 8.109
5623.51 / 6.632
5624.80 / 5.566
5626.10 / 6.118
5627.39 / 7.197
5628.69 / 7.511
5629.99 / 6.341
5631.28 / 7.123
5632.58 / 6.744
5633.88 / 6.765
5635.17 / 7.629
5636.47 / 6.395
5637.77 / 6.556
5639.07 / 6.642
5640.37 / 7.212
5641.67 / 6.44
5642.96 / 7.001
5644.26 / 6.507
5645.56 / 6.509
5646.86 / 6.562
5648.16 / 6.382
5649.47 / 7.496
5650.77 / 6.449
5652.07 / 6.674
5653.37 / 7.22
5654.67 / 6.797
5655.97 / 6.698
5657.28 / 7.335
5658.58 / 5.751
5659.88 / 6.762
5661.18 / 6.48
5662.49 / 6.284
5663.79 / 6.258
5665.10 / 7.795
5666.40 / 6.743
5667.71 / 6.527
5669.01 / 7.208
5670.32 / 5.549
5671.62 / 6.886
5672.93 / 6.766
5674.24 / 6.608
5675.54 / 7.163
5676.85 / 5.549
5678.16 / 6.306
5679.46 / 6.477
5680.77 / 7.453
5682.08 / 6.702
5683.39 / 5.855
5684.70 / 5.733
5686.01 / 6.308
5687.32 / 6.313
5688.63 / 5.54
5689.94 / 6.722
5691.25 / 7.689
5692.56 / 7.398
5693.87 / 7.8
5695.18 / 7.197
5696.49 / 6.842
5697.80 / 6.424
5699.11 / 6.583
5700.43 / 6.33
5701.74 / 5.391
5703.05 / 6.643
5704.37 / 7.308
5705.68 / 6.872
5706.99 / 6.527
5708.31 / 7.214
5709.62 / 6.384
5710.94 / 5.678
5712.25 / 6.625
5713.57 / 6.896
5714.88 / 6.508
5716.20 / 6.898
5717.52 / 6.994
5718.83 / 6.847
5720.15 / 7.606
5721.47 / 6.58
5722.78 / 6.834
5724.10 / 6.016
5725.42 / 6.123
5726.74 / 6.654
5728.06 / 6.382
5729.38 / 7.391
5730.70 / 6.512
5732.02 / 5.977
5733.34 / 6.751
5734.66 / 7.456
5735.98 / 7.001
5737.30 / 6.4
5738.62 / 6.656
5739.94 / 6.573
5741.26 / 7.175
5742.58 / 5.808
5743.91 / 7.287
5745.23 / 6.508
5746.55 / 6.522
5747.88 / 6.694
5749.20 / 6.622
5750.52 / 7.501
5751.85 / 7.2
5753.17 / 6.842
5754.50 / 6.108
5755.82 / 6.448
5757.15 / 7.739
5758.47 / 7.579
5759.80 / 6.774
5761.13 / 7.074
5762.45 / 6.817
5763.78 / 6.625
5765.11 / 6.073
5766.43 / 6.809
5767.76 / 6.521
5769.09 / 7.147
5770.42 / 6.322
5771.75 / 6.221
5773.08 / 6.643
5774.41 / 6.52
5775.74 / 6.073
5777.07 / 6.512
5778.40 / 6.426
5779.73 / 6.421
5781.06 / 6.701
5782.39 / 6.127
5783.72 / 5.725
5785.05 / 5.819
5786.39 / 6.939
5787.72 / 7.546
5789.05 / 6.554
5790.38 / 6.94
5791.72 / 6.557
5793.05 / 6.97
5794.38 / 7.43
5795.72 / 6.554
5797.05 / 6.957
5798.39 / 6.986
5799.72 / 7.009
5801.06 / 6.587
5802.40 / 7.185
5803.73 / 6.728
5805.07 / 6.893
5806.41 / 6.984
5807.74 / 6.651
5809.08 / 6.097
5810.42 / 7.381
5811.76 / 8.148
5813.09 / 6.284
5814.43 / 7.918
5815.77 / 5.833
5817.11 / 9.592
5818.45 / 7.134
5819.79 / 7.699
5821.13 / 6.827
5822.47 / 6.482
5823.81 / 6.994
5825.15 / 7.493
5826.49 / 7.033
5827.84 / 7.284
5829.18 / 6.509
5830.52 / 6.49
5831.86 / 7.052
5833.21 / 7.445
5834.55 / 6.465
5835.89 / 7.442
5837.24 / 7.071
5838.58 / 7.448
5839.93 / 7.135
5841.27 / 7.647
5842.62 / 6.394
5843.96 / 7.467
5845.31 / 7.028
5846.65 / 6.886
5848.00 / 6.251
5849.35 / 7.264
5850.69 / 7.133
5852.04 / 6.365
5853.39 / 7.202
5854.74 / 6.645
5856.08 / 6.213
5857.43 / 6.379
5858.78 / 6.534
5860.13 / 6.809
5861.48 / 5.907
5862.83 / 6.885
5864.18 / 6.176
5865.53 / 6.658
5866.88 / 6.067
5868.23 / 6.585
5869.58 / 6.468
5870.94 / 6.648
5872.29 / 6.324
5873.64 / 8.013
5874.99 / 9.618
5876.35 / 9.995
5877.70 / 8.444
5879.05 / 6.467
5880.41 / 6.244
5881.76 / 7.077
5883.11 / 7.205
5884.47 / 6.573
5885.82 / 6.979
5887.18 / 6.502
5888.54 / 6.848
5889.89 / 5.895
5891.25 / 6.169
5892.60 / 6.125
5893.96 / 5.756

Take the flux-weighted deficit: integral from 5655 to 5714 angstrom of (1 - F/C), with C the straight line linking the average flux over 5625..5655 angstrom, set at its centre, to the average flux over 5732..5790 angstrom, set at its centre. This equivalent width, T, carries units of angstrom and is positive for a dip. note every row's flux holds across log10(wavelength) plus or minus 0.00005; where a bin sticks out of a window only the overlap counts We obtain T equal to 1.1 angstrom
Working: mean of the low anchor 6.78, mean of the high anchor 6.67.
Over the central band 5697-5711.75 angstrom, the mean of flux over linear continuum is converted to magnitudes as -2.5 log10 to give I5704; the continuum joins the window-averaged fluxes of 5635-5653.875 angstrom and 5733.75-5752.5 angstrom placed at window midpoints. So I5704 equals 0.049 mag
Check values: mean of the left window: 6.75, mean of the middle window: 6.49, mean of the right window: 6.81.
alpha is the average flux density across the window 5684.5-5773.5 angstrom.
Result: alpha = 6.71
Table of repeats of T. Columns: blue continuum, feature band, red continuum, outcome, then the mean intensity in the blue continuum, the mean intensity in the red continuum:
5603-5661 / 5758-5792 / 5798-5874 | 1.5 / 6.85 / 6.91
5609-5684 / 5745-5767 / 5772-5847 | 0.1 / 6.77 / 6.91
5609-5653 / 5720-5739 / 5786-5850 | 0.8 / 6.87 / 7.04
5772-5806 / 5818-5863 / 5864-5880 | 0.9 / 6.67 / 7.3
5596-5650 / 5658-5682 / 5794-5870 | 1.1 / 6.89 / 6.91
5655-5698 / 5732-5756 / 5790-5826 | 0.4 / 6.64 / 7.05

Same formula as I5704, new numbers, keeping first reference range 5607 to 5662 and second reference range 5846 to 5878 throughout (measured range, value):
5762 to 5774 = 0.06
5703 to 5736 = 0.03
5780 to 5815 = 0.02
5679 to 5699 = 0.03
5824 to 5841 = -0.02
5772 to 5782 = 0.08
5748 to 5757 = 0.01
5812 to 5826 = -0.05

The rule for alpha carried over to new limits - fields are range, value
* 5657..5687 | 6.53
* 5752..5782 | 6.66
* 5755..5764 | 7.01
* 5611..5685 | 6.73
